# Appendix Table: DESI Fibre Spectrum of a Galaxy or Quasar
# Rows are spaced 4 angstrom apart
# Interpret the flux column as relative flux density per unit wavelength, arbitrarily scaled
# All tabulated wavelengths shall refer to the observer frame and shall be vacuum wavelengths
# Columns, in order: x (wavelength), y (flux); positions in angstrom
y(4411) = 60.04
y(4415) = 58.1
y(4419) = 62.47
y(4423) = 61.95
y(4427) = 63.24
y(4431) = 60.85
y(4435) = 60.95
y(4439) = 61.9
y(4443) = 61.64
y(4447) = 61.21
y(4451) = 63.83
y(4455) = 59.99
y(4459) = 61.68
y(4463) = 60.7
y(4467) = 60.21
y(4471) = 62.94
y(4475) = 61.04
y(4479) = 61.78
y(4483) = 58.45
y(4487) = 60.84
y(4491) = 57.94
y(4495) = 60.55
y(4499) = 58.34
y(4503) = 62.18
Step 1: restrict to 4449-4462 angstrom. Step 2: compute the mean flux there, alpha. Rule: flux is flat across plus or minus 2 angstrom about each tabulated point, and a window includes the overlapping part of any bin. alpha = 61.7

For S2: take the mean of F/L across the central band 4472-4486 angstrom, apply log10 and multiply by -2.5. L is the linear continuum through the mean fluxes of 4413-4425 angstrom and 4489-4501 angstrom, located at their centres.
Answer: -0.02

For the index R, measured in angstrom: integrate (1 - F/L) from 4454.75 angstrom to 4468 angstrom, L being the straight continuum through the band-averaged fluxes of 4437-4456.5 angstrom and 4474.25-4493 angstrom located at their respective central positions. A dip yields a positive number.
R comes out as 0.1 angstrom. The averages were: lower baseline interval 61.8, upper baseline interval 59.9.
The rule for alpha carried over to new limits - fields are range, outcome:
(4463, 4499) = 60.4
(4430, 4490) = 61.2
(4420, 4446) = 61.8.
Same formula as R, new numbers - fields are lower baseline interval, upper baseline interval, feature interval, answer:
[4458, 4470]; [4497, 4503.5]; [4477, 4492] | 0.1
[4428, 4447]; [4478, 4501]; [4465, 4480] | -0.3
